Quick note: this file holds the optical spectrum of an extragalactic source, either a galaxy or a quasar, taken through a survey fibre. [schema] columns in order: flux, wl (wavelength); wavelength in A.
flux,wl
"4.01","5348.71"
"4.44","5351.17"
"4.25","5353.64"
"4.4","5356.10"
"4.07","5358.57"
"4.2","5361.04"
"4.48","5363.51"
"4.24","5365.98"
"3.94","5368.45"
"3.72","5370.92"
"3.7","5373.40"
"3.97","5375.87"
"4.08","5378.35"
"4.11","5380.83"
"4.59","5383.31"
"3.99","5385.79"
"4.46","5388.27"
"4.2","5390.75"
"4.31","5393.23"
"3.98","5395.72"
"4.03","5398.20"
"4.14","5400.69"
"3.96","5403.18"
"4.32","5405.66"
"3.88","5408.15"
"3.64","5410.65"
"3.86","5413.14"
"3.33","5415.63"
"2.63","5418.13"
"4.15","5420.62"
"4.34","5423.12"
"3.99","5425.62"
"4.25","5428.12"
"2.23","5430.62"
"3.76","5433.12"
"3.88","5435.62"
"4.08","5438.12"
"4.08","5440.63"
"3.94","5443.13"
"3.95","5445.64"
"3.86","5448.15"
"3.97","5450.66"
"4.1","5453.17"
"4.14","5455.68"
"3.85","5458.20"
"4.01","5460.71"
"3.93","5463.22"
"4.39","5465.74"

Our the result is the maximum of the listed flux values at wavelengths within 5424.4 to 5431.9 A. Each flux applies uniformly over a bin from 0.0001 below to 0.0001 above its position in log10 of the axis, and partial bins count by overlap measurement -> 4.25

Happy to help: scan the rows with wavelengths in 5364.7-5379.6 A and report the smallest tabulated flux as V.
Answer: 3.7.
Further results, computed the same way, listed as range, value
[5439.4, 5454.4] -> 3.86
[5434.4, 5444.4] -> 3.88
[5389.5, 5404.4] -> 3.96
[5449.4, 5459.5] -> 3.85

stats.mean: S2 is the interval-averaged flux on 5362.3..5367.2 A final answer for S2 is 4.36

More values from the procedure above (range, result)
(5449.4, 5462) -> 4.02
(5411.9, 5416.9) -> 3.59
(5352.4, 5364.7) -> 4.28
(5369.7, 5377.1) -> 3.8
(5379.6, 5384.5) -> 4.35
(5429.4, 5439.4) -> 3.49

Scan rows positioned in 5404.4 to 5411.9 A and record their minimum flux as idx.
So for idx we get 3.64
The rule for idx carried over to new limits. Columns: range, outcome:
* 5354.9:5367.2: 4.07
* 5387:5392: 4.2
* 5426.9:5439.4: 2.23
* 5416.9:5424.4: 2.63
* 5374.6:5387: 3.97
